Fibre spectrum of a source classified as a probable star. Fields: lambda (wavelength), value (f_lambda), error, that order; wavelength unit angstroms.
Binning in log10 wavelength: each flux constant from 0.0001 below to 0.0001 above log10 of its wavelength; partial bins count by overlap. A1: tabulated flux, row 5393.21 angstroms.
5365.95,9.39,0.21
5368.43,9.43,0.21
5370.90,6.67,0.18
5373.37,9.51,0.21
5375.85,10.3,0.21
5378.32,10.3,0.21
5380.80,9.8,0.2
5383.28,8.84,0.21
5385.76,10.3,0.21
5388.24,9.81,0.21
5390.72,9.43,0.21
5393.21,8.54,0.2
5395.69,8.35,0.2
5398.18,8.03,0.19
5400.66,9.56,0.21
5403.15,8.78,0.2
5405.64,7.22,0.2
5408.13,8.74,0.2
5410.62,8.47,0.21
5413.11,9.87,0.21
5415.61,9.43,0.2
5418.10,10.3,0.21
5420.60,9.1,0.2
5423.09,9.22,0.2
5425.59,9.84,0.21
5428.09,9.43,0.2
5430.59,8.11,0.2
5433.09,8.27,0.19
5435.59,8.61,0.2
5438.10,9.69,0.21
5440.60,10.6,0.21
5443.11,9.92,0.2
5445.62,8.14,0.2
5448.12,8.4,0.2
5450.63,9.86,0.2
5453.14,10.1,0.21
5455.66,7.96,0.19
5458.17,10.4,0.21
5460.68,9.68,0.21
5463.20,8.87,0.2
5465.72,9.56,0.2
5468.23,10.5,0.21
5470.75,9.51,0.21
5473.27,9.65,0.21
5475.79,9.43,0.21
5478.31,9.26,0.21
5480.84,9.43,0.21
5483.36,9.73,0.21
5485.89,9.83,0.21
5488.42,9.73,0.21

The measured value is 8.54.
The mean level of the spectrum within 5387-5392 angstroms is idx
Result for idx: 9.6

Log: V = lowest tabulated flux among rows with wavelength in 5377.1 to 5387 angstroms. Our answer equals 8.84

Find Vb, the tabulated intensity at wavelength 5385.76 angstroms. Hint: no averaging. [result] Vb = 10.3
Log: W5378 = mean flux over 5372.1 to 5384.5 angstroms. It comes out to 9.74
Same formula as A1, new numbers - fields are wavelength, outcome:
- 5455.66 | 7.96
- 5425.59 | 9.84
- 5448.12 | 8.4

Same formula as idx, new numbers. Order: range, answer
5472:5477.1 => 9.54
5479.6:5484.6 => 9.59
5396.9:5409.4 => 8.47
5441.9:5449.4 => 8.82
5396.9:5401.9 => 8.8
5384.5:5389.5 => 10.1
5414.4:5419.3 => 9.87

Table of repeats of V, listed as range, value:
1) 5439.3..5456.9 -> 7.96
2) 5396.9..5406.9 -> 7.22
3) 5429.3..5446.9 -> 8.11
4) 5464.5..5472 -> 9.51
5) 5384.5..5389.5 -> 9.81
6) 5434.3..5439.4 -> 8.61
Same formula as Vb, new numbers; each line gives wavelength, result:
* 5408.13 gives 8.74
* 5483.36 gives 9.73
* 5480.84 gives 9.43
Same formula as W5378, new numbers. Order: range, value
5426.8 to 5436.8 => 8.61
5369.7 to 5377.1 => 8.85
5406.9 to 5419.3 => 9.36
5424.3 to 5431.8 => 9.13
